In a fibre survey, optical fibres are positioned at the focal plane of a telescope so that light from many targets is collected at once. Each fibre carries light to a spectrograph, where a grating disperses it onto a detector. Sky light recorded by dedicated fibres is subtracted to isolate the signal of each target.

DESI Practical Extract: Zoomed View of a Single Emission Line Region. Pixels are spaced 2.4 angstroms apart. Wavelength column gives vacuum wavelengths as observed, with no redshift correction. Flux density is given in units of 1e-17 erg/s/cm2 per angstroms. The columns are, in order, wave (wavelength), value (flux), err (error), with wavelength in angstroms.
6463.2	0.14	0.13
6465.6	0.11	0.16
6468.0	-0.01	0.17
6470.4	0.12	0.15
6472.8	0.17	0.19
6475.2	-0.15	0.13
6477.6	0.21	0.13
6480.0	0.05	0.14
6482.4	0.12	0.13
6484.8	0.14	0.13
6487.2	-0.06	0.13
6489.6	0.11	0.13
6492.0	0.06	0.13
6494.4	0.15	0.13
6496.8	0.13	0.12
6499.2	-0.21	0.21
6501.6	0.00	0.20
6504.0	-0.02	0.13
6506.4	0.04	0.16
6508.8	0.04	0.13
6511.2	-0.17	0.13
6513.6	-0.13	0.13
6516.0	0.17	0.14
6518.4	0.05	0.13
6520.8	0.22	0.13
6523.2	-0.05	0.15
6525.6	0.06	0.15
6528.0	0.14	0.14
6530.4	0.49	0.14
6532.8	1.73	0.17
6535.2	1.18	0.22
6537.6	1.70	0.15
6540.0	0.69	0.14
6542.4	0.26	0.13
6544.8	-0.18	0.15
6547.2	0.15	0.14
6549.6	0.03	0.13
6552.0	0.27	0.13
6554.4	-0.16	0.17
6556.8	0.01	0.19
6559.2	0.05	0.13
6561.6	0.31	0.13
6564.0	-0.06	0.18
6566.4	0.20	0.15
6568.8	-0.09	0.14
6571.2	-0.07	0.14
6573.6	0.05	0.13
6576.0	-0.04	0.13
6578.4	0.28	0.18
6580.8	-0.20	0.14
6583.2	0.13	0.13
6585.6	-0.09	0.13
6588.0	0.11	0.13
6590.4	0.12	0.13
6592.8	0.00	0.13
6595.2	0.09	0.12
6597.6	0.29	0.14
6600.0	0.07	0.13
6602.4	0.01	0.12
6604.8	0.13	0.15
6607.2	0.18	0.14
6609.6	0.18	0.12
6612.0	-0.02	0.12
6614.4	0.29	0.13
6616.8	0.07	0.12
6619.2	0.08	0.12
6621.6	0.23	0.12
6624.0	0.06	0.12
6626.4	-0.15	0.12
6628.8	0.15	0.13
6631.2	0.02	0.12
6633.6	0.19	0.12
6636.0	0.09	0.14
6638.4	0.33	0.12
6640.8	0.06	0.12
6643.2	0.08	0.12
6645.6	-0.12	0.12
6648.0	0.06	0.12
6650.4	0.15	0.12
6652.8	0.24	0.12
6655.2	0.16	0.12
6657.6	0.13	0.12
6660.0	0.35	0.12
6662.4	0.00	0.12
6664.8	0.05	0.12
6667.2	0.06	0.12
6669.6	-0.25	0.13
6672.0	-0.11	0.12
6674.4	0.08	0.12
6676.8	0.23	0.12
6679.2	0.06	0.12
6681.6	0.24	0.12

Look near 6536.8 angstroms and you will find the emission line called [O II] 3727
